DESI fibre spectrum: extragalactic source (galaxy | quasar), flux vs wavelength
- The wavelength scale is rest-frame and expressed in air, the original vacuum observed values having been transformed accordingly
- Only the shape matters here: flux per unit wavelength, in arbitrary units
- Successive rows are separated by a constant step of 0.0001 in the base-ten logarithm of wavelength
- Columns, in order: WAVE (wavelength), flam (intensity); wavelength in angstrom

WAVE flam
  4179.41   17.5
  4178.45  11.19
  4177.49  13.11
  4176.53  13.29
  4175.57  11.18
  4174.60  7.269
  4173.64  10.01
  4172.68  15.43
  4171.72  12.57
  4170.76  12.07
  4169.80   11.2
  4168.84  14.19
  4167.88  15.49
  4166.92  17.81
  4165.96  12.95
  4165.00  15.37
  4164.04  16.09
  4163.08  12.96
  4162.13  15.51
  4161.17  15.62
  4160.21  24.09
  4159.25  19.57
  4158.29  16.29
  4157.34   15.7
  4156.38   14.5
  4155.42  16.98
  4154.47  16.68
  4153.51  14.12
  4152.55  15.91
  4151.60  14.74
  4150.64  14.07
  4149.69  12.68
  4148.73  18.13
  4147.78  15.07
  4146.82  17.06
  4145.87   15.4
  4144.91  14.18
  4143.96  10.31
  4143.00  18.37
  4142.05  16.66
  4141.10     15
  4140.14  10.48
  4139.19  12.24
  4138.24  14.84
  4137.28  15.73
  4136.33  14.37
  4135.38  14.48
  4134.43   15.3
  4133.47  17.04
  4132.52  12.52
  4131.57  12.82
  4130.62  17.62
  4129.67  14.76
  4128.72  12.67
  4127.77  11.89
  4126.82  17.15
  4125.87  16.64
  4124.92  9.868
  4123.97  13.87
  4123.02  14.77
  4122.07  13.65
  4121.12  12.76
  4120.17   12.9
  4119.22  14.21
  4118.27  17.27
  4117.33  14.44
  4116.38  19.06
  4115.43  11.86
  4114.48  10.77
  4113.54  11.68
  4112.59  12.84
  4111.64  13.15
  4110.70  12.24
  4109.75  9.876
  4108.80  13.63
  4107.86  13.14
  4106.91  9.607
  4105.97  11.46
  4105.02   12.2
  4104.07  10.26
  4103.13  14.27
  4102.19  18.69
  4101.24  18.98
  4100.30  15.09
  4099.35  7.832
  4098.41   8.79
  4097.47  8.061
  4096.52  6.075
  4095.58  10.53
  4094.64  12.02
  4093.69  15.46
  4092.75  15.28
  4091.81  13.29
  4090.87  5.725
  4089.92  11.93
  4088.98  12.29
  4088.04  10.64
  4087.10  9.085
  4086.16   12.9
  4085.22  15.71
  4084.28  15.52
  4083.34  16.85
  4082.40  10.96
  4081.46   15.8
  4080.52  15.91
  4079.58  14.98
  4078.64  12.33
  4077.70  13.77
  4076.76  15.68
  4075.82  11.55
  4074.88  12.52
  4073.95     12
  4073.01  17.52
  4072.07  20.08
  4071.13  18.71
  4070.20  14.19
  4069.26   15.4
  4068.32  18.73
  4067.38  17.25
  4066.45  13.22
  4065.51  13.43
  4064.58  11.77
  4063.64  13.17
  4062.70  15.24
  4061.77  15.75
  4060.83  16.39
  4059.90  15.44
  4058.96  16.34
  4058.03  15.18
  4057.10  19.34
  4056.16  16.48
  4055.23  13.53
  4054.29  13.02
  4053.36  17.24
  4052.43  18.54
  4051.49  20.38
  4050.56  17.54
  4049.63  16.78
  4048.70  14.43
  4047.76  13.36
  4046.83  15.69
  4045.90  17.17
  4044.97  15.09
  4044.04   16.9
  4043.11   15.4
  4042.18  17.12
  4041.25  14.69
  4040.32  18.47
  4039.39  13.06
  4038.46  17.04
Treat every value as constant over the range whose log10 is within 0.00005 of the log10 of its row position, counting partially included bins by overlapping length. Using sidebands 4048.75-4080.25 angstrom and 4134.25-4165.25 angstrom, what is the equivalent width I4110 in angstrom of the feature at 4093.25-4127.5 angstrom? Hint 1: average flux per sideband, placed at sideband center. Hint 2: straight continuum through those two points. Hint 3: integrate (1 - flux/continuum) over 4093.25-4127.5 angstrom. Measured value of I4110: 5.7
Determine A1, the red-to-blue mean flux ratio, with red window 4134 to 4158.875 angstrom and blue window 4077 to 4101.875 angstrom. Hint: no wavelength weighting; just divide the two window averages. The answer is 1.2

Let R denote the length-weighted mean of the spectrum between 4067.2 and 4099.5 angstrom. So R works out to 13.3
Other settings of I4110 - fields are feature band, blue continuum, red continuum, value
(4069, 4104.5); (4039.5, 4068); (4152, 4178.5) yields 4.89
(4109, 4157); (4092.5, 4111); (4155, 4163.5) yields 1.13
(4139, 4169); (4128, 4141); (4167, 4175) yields -4.88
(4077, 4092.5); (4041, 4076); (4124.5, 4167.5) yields 2.51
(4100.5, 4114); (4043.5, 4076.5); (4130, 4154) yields 1.89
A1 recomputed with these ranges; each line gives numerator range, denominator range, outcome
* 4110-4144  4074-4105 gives 1.10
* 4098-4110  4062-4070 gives 0.86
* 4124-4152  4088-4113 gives 1.21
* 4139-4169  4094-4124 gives 1.22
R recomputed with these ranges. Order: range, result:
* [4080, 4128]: 12.9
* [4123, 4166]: 15.1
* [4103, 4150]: 13.9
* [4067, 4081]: 15.4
